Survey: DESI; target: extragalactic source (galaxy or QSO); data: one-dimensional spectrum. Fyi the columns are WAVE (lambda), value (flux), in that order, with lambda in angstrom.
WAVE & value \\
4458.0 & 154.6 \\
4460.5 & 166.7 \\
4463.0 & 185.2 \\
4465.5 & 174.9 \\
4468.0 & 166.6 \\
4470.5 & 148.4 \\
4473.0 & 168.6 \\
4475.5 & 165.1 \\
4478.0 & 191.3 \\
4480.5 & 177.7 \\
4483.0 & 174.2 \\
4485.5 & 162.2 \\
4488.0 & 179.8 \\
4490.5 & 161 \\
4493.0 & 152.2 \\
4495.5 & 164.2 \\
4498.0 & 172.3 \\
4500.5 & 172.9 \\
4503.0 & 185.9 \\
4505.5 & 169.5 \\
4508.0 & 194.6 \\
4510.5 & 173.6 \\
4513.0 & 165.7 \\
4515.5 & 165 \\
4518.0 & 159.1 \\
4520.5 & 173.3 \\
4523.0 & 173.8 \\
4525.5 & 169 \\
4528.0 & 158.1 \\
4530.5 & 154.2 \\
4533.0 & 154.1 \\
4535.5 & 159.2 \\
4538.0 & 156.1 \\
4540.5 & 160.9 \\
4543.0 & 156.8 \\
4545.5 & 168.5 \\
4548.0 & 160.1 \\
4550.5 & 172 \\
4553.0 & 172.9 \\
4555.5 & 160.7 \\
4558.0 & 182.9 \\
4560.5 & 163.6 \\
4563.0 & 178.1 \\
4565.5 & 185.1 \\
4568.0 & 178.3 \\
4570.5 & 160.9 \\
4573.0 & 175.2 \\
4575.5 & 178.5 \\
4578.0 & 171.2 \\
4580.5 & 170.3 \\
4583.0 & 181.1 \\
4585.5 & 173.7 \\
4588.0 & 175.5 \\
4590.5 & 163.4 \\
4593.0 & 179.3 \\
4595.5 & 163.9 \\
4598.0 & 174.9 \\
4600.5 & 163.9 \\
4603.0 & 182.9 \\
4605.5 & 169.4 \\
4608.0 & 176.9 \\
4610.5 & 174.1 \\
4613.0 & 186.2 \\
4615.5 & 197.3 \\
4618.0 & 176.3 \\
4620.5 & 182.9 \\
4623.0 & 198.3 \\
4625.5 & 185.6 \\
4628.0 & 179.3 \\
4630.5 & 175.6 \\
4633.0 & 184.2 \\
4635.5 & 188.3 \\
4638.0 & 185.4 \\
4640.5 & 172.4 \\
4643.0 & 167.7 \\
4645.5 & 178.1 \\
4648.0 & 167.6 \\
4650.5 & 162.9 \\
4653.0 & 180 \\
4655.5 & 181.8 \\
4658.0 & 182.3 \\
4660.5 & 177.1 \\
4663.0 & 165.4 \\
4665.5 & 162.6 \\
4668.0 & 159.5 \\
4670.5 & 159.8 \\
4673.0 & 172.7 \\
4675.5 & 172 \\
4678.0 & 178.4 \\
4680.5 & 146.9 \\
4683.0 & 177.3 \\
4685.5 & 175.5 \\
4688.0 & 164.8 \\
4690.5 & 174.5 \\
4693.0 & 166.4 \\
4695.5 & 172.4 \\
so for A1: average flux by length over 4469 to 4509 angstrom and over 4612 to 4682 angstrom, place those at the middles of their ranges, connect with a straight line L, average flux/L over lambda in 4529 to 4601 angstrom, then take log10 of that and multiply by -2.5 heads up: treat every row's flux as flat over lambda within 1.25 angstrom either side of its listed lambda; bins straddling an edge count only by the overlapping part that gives 0.03 mag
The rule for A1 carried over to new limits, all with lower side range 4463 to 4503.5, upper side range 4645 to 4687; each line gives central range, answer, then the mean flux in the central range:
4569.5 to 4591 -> -0.02 mag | 173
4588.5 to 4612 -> -0.01 mag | 172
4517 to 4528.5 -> 0.02 mag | 167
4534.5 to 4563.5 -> 0.03 mag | 166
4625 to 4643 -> -0.06 mag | 180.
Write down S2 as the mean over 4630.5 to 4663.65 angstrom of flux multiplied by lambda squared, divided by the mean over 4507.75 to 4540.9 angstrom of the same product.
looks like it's 1.1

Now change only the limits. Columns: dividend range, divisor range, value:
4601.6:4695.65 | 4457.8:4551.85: 1.11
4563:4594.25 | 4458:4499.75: 1.08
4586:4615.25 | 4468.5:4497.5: 1.10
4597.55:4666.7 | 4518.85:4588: 1.09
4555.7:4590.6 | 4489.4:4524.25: 1.05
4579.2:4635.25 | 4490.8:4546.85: 1.11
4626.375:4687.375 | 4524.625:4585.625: 1.08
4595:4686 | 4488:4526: 1.09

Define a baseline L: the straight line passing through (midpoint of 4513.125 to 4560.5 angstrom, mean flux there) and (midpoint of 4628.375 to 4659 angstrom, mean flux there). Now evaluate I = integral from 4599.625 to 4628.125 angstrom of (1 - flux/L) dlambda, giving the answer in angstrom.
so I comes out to -1.3 angstrom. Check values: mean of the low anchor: 164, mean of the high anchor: 177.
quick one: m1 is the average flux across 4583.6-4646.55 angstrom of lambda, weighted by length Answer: 178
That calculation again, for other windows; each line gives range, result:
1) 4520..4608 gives 169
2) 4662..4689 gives 167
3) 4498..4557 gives 167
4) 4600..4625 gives 181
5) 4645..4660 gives 175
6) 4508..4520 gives 169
